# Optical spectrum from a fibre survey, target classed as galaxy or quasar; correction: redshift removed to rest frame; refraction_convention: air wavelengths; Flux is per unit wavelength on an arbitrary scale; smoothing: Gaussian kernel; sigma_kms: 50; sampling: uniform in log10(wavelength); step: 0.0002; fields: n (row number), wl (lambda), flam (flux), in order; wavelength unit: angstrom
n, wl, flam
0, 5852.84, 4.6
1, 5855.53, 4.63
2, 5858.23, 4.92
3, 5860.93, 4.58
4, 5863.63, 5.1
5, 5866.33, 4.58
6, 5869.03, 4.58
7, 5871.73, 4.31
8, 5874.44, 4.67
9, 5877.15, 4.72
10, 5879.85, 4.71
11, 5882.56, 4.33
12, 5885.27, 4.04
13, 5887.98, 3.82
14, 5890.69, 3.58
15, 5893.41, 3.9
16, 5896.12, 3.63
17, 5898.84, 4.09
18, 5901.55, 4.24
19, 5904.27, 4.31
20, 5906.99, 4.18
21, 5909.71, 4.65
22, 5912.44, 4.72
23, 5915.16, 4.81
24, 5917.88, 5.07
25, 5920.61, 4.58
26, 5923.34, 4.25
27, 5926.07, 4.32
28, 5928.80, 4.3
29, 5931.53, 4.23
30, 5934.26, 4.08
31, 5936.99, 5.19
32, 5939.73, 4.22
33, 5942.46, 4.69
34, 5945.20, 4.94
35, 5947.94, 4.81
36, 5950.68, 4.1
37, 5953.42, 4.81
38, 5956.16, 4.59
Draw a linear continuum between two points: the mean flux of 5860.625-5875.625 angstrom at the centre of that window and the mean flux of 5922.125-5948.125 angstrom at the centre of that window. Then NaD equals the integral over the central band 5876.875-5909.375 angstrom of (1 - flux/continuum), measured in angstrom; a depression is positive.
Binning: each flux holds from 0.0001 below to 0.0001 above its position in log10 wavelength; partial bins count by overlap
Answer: 3.3 angstrom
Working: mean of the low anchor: 4.64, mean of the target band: 4.13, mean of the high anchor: 4.49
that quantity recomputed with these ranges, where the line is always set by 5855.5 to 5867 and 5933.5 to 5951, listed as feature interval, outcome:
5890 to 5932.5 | 3.3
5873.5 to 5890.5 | 1.5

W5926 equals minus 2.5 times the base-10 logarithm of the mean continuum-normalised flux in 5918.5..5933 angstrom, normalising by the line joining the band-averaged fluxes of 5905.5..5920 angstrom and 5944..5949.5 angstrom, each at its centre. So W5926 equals 0.088 mag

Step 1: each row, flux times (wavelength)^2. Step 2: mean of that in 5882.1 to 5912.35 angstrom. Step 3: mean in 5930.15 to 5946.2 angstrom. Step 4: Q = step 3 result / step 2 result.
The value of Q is 1.13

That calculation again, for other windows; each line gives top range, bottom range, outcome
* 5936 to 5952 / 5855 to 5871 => 1.01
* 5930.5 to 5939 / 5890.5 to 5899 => 1.20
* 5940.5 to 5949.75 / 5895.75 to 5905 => 1.17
